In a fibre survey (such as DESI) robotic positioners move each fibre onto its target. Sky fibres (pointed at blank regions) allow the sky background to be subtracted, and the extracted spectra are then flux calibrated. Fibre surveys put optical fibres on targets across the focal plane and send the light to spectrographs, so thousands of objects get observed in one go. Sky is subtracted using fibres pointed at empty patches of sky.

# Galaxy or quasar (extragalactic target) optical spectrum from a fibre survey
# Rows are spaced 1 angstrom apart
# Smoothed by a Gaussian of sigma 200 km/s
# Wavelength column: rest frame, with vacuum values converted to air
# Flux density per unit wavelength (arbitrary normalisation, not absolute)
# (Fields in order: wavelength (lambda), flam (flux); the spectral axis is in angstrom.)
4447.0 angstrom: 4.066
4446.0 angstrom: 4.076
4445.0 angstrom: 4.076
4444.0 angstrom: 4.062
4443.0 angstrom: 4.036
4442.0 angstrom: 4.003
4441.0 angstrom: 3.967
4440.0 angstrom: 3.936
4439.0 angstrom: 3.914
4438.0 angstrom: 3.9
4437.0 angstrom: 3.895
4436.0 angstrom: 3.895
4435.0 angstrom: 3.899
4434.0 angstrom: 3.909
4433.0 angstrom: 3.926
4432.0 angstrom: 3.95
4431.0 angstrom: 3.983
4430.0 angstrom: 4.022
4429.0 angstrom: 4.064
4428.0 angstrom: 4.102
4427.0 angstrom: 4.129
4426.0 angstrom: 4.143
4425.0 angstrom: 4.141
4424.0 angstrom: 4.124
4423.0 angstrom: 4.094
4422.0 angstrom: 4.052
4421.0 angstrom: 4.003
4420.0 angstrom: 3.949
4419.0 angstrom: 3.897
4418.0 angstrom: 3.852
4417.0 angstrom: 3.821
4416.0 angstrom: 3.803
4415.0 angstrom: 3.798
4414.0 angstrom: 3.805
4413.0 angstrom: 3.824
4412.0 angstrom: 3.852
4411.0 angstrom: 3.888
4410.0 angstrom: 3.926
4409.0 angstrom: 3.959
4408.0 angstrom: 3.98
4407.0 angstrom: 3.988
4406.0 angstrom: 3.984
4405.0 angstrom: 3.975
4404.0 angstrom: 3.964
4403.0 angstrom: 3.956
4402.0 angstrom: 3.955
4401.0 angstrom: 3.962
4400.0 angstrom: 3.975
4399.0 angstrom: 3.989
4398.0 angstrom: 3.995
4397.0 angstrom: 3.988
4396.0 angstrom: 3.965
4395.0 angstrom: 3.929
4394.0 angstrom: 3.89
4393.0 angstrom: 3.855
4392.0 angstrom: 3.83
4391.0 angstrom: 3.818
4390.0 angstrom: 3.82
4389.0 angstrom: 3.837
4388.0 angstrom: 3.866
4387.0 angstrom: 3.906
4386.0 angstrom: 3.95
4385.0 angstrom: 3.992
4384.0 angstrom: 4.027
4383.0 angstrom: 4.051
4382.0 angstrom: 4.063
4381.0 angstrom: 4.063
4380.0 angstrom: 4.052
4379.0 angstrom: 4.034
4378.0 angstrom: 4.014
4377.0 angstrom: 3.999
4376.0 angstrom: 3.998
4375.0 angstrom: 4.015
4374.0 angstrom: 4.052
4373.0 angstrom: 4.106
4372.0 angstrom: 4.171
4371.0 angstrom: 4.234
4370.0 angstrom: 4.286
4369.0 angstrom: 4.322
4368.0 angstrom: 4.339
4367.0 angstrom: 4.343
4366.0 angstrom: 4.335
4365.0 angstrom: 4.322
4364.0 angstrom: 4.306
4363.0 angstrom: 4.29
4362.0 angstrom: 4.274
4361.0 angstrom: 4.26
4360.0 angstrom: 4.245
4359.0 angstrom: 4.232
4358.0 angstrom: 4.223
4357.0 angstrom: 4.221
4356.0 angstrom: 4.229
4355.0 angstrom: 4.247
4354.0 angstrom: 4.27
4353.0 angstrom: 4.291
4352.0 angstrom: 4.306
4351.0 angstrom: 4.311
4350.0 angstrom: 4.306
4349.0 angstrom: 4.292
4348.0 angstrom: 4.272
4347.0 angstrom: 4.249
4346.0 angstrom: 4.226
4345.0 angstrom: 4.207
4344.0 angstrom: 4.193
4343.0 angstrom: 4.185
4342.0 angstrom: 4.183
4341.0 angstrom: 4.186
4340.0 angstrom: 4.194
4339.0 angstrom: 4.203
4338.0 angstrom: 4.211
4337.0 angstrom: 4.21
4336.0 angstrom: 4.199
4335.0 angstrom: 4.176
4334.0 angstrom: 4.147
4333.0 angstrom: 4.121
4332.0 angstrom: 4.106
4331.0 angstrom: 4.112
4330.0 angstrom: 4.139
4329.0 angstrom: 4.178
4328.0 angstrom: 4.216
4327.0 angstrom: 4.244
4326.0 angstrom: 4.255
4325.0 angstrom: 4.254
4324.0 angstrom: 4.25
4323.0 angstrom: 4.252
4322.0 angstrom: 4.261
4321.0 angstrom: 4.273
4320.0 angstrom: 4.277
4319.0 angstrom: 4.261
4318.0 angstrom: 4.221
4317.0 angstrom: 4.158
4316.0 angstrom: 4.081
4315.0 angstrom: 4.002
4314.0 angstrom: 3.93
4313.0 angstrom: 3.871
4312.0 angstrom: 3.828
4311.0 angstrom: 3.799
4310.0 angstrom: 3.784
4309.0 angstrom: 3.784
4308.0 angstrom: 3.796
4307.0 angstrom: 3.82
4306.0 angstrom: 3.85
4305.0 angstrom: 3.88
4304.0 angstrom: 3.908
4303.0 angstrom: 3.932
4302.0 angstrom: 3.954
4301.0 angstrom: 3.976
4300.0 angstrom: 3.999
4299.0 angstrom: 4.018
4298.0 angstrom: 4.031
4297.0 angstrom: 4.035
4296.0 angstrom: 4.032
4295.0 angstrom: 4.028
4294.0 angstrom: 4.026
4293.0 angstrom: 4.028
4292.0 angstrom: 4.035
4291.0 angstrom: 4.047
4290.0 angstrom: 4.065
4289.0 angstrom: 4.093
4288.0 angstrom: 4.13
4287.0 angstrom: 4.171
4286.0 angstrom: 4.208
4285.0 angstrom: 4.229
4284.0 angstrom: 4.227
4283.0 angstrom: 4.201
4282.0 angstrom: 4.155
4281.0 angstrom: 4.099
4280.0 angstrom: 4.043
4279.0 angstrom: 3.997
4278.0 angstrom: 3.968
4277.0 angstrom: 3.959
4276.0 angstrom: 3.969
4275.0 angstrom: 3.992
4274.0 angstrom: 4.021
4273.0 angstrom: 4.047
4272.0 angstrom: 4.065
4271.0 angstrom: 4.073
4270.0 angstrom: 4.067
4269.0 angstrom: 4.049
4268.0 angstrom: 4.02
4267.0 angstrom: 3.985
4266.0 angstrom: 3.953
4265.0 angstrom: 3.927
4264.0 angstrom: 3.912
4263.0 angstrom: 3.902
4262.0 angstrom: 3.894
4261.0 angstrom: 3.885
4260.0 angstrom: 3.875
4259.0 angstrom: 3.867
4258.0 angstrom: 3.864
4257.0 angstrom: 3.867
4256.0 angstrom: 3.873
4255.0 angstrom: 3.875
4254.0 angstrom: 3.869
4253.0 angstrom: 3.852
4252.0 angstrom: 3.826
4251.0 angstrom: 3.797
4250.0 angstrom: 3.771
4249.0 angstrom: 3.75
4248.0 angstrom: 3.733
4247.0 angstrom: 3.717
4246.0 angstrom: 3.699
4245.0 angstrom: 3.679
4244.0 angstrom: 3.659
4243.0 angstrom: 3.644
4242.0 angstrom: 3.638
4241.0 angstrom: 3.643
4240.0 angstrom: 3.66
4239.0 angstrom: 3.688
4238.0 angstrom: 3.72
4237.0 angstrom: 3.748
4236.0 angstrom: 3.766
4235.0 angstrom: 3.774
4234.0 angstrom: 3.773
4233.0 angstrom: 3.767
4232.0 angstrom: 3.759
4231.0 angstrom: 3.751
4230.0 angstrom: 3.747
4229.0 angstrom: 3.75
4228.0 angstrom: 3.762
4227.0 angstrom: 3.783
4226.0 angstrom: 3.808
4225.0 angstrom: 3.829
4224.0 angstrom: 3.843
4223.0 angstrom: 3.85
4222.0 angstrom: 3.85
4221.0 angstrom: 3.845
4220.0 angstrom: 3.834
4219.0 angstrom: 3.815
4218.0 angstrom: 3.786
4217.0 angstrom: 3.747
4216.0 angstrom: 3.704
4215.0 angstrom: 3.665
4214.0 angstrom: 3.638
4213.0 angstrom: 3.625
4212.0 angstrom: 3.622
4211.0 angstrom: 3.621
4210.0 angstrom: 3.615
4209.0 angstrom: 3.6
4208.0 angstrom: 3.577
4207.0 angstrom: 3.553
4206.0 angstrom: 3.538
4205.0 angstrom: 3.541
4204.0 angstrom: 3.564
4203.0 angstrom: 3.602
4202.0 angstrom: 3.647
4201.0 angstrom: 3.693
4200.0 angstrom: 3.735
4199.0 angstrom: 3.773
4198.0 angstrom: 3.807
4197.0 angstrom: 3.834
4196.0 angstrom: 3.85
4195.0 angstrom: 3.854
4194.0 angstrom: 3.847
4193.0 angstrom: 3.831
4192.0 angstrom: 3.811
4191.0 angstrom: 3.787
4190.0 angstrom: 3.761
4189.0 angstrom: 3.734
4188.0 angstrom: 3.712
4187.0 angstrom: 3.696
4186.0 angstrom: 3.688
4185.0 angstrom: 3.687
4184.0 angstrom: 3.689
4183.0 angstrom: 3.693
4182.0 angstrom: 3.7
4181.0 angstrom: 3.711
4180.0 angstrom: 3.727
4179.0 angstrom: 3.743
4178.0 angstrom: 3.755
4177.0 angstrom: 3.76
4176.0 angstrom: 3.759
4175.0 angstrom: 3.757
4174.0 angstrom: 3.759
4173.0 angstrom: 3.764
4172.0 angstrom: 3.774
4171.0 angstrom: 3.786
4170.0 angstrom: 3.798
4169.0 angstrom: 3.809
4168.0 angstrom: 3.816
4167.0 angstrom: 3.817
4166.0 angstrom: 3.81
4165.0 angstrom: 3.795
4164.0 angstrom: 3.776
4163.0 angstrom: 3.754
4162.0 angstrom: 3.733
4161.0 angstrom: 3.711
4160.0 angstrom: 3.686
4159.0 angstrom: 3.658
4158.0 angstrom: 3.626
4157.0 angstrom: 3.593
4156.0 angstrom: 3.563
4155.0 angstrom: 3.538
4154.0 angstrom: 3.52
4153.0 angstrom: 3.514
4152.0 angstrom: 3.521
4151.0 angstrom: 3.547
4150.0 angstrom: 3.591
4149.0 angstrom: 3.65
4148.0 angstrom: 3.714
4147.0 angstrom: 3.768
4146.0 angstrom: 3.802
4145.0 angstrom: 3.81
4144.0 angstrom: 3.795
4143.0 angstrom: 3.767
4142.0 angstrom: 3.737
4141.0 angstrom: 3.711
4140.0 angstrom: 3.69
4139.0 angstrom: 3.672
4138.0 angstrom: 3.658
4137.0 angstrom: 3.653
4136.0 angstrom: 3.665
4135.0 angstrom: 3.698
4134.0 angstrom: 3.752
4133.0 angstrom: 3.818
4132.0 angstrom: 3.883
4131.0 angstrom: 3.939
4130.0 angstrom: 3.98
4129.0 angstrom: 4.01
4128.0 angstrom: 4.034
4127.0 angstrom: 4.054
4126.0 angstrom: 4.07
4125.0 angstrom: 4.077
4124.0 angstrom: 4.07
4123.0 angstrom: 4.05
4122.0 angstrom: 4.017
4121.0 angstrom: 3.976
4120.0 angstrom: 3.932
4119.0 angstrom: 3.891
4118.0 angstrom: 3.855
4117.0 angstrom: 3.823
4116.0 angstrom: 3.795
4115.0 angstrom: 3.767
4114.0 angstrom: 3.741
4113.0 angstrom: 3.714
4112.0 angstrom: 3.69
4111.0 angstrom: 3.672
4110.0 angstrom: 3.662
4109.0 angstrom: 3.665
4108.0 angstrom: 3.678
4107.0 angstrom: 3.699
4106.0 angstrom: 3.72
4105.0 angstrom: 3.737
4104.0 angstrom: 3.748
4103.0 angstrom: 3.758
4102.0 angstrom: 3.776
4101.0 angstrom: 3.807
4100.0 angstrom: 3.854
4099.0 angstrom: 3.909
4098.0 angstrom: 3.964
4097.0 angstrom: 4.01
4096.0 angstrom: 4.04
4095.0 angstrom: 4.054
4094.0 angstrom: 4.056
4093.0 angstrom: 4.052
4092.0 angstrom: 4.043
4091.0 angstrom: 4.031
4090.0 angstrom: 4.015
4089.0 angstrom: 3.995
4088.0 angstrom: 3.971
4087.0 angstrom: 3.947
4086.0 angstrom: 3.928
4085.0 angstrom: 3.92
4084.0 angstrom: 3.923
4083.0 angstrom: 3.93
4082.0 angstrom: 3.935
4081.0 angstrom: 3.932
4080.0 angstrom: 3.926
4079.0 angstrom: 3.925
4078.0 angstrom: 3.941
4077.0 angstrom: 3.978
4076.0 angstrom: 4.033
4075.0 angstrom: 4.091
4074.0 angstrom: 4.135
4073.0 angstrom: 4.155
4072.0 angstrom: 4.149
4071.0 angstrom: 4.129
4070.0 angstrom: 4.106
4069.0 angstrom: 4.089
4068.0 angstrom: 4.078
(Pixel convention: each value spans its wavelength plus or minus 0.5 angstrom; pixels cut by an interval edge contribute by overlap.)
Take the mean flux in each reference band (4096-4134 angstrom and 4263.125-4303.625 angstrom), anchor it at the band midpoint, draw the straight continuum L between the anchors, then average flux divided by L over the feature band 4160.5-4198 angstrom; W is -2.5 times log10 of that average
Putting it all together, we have 0.05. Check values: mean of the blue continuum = 3.86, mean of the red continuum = 4.04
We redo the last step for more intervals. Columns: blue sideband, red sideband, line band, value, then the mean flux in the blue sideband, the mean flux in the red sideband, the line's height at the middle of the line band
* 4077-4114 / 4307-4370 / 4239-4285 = 0.05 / 3.88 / 4.18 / 4.09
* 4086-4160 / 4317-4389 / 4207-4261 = 0.07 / 3.81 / 4.18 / 3.99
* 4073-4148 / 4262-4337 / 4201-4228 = 0.08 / 3.88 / 4.06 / 3.98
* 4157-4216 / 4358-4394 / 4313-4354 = -0.05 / 3.72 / 4.09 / 4.01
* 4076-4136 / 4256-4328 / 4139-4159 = 0.08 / 3.89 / 4.03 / 3.93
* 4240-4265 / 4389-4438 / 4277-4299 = -0.07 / 3.8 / 3.95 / 3.83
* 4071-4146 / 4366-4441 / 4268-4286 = -0.03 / 3.89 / 3.99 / 3.95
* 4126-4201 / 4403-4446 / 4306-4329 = -0.05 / 3.75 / 3.97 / 3.88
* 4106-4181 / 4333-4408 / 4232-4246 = 0.06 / 3.77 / 4.11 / 3.91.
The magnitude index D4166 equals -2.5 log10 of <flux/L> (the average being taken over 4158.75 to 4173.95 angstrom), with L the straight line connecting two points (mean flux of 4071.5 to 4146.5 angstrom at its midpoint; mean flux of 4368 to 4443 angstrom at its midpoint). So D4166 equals 0.04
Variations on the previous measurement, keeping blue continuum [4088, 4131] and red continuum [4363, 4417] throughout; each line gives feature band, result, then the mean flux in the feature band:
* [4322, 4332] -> -0.06 mag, 4.21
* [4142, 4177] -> 0.06 mag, 3.71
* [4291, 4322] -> -0.01 mag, 3.99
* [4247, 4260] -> 0.04 mag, 3.83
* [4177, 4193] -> 0.06 mag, 3.73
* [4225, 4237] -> 0.05 mag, 3.77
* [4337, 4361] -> -0.07 mag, 4.24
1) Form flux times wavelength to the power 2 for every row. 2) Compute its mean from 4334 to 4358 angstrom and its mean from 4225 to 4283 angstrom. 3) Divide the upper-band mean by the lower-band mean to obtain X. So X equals 1.1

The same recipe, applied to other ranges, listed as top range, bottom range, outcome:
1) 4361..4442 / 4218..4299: 1.10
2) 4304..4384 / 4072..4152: 1.20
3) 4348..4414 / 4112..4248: 1.19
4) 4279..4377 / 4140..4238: 1.19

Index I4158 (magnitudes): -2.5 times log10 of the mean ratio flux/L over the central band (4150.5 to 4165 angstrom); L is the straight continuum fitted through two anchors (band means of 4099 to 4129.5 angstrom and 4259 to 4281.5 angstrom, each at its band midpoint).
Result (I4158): 0.07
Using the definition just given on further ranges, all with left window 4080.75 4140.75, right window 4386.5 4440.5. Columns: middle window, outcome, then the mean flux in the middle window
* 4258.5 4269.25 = -0.01 mag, 3.93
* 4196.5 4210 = 0.07 mag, 3.65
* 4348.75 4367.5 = -0.09 mag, 4.28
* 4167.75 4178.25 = 0.03 mag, 3.78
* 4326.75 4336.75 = -0.06 mag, 4.16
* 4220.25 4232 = 0.03 mag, 3.8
